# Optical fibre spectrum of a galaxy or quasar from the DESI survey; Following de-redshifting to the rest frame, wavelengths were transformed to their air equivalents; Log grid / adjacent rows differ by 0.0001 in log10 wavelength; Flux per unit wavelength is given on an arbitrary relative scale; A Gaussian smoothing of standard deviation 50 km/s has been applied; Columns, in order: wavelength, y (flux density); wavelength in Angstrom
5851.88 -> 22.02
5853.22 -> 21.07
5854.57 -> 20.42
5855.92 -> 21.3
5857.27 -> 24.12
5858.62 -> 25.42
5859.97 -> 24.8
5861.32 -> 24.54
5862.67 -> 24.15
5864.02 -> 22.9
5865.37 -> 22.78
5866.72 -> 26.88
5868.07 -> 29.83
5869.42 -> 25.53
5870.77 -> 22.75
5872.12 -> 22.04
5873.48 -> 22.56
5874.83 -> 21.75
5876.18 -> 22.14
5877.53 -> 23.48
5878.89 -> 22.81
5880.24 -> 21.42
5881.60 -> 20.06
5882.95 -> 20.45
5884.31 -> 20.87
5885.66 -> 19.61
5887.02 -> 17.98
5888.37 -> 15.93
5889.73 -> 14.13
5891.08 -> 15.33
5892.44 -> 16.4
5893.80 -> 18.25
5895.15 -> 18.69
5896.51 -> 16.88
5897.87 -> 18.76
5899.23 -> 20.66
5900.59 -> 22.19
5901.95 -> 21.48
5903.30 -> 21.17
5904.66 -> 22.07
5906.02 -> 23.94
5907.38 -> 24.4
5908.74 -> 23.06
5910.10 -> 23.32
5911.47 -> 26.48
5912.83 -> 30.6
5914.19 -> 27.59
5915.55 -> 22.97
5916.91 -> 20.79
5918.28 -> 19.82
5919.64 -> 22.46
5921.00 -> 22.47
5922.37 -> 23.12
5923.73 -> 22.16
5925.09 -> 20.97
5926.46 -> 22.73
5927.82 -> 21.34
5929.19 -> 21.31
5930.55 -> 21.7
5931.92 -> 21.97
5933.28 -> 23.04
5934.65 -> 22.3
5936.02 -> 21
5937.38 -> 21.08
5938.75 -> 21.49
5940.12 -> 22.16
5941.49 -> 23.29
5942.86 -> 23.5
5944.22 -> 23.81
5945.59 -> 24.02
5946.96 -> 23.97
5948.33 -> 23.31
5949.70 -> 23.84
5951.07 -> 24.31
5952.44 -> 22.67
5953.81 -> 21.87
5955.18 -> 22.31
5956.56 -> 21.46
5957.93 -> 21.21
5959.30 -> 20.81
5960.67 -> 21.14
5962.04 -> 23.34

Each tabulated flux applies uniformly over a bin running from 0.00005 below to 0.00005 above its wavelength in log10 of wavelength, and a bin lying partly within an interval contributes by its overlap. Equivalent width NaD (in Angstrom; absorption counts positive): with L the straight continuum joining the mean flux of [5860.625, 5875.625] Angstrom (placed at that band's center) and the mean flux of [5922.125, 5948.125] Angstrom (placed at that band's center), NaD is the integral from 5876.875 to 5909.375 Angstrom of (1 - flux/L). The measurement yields 4.8 Angstrom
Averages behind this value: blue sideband 24.1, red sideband 22.4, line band 20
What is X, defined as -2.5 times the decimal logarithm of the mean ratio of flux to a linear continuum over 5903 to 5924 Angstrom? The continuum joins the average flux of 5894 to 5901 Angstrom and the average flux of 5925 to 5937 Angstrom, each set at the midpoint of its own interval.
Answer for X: -0.154 mag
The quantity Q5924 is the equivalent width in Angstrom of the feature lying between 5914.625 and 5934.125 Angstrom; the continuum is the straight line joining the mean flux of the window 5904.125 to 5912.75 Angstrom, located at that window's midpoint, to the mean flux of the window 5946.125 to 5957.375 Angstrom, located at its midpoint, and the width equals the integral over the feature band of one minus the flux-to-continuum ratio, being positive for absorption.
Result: 1.5 Angstrom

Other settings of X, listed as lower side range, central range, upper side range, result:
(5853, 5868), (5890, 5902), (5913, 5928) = 0.25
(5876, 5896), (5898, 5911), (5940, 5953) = -0.10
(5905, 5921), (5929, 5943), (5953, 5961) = 0.03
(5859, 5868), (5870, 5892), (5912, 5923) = 0.21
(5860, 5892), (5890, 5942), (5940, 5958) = 0.04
